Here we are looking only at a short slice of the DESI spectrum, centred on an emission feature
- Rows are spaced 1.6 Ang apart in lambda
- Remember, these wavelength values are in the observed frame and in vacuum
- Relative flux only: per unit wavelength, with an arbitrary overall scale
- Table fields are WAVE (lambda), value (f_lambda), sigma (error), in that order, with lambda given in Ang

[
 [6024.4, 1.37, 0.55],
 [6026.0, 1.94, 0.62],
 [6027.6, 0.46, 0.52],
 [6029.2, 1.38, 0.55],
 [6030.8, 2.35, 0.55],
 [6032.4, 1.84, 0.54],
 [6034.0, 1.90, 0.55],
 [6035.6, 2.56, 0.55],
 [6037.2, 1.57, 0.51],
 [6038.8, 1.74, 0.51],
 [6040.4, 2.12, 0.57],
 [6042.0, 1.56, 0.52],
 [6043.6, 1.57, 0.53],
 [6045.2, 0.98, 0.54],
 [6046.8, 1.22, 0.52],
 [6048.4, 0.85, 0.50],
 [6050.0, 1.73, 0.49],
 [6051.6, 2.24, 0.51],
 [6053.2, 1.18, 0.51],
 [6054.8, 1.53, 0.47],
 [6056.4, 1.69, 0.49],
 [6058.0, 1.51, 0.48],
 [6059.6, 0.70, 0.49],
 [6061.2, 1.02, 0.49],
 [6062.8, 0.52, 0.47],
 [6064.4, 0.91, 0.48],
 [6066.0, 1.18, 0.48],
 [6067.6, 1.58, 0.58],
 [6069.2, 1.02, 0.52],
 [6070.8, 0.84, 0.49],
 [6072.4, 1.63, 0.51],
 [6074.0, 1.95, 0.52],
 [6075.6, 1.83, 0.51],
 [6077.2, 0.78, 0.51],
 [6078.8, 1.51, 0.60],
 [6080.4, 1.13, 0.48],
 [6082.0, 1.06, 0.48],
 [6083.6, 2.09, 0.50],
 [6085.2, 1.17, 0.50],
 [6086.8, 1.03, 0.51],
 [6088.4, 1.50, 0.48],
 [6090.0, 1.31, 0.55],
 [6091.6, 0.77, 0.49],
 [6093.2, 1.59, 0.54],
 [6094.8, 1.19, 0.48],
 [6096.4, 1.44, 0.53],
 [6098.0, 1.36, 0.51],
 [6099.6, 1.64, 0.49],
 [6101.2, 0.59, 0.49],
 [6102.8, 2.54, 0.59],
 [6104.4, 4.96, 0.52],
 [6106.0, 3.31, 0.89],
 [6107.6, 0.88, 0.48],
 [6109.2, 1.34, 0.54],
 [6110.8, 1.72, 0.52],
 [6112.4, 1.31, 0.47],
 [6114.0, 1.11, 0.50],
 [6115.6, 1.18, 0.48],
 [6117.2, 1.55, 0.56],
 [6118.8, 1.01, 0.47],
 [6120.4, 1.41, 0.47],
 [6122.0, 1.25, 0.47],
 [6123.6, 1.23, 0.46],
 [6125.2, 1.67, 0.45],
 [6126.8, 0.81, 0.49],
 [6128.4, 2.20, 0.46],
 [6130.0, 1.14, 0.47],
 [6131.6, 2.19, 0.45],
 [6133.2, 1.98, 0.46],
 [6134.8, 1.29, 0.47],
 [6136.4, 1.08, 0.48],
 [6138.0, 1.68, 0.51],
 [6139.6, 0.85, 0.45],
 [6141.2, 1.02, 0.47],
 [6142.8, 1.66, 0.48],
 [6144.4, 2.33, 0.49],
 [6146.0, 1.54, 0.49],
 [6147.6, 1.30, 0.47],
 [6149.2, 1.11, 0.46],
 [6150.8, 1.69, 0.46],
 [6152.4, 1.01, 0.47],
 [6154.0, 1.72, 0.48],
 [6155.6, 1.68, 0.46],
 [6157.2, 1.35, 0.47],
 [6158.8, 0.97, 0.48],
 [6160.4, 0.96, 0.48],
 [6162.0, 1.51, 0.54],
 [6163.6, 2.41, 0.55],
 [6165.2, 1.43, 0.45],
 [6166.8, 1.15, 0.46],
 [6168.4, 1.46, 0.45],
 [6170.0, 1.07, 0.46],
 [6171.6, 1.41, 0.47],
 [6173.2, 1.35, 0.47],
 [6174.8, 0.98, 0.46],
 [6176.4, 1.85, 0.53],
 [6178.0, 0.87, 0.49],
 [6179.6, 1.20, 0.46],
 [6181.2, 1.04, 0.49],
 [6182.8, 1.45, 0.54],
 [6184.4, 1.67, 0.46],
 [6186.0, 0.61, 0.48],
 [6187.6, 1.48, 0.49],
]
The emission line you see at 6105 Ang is Hbeta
